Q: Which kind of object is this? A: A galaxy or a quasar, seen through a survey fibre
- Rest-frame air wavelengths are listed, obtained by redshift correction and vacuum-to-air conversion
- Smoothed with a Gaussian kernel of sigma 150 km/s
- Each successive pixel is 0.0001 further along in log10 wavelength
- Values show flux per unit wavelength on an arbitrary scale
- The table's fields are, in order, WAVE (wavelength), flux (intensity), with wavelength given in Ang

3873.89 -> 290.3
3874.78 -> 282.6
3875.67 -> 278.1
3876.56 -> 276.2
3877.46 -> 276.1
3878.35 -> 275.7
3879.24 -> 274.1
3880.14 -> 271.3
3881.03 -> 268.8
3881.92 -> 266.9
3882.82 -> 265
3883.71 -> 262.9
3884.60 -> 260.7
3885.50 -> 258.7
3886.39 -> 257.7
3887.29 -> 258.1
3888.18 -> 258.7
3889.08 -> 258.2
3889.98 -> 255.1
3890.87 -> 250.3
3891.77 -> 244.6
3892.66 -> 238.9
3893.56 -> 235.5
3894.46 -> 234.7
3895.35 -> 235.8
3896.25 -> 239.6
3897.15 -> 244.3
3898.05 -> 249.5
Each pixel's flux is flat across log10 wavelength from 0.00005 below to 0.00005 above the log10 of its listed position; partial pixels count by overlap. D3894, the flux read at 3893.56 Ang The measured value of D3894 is 235.5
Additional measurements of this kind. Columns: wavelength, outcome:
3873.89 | 290.3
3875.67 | 278.1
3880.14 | 271.3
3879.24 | 274.1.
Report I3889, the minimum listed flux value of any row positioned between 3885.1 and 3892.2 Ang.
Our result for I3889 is 244.6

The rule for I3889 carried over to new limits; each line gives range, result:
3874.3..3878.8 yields 275.7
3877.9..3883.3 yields 265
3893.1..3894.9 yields 234.7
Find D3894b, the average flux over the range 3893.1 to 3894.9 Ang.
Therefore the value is 234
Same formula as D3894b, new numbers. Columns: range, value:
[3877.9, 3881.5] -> 273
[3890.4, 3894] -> 243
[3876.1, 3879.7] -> 275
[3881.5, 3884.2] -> 265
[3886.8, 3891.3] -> 256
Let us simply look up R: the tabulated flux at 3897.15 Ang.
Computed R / 244.3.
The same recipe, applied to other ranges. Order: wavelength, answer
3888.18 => 258.7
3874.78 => 282.6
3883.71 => 262.9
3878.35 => 275.7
